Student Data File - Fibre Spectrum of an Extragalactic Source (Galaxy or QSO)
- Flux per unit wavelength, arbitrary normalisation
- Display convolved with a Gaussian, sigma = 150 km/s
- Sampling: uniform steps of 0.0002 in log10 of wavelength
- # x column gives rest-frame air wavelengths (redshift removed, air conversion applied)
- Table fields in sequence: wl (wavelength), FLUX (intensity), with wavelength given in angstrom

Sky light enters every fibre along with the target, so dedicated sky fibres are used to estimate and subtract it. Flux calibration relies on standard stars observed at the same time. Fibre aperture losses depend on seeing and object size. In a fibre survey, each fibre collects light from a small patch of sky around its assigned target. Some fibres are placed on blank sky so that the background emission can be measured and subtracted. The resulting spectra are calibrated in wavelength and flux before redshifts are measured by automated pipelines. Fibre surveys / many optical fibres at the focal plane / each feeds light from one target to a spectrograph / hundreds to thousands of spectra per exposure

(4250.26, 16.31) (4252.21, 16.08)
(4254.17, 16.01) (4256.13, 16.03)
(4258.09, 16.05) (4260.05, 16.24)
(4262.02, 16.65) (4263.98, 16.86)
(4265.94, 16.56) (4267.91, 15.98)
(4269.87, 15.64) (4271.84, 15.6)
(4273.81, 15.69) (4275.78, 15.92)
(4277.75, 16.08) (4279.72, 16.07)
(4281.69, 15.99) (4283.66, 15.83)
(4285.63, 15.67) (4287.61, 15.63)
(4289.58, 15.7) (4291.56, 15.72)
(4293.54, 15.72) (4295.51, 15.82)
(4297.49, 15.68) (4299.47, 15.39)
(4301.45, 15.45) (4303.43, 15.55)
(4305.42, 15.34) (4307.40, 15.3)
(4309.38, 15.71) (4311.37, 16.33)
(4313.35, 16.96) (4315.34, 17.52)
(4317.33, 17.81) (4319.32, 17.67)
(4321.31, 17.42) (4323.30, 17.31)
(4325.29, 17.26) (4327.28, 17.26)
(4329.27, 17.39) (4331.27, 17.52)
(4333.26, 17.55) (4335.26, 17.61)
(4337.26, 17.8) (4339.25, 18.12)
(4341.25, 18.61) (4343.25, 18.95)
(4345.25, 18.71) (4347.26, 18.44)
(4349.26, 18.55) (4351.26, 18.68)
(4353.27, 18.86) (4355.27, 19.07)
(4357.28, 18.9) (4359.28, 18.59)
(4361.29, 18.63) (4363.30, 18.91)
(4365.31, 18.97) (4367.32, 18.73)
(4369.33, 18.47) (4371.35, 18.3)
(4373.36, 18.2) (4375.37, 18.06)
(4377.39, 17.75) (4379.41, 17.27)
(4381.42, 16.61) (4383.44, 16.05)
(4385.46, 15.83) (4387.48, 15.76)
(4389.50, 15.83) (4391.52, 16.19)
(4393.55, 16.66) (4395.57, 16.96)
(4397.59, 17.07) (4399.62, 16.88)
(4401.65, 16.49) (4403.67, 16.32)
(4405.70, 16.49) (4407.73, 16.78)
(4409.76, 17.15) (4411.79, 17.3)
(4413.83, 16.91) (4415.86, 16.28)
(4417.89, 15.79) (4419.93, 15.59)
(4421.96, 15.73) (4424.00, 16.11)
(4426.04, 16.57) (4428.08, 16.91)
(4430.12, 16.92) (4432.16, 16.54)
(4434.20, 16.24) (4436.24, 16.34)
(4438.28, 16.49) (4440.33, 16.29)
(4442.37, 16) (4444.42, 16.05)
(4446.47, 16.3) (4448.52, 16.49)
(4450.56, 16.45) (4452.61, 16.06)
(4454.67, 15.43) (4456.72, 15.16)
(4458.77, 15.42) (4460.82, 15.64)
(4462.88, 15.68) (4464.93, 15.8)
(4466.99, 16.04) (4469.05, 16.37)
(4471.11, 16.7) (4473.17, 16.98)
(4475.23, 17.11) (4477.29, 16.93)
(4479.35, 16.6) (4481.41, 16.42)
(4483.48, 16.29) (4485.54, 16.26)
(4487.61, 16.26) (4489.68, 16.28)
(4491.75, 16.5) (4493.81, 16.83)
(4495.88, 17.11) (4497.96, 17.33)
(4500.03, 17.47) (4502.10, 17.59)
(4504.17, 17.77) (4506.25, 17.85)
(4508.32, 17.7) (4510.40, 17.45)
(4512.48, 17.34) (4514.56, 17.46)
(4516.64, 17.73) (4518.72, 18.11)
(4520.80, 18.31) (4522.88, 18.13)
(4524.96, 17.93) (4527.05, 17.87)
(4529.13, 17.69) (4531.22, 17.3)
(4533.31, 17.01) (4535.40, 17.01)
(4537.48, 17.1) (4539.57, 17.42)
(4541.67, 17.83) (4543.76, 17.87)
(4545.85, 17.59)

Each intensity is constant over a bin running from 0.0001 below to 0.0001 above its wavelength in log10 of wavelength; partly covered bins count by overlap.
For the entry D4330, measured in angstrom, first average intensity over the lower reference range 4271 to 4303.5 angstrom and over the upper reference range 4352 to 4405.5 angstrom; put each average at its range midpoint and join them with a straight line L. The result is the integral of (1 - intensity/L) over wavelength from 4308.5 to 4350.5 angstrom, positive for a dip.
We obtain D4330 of -2.8 angstrom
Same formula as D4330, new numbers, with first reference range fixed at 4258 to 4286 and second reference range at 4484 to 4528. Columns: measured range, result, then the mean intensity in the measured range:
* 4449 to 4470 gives 1.59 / 15.8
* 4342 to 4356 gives -1.90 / 18.7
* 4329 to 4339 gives -0.74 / 17.6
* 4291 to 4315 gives 0.65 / 15.8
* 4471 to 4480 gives 0.17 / 16.9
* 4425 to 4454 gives 1.05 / 16.4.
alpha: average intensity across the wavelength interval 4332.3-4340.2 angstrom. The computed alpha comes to 17.8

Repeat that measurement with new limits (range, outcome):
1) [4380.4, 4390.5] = 16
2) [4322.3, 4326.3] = 17.3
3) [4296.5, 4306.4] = 15.5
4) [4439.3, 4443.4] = 16.1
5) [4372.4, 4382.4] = 17.6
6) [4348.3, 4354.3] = 18.7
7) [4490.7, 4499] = 16.9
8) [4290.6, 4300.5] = 15.7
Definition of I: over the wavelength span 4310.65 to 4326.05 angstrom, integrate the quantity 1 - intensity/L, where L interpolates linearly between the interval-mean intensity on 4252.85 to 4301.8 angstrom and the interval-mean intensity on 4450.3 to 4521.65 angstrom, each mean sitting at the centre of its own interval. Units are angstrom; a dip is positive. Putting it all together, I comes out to -1.2 angstrom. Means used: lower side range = 15.9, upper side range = 16.8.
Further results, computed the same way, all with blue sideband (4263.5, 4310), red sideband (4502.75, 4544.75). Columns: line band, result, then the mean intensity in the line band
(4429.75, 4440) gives 0.3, 16.5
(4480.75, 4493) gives 0.7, 16.3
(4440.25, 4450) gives 0.5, 16.2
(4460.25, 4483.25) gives 1.1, 16.4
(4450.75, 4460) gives 0.8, 15.6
